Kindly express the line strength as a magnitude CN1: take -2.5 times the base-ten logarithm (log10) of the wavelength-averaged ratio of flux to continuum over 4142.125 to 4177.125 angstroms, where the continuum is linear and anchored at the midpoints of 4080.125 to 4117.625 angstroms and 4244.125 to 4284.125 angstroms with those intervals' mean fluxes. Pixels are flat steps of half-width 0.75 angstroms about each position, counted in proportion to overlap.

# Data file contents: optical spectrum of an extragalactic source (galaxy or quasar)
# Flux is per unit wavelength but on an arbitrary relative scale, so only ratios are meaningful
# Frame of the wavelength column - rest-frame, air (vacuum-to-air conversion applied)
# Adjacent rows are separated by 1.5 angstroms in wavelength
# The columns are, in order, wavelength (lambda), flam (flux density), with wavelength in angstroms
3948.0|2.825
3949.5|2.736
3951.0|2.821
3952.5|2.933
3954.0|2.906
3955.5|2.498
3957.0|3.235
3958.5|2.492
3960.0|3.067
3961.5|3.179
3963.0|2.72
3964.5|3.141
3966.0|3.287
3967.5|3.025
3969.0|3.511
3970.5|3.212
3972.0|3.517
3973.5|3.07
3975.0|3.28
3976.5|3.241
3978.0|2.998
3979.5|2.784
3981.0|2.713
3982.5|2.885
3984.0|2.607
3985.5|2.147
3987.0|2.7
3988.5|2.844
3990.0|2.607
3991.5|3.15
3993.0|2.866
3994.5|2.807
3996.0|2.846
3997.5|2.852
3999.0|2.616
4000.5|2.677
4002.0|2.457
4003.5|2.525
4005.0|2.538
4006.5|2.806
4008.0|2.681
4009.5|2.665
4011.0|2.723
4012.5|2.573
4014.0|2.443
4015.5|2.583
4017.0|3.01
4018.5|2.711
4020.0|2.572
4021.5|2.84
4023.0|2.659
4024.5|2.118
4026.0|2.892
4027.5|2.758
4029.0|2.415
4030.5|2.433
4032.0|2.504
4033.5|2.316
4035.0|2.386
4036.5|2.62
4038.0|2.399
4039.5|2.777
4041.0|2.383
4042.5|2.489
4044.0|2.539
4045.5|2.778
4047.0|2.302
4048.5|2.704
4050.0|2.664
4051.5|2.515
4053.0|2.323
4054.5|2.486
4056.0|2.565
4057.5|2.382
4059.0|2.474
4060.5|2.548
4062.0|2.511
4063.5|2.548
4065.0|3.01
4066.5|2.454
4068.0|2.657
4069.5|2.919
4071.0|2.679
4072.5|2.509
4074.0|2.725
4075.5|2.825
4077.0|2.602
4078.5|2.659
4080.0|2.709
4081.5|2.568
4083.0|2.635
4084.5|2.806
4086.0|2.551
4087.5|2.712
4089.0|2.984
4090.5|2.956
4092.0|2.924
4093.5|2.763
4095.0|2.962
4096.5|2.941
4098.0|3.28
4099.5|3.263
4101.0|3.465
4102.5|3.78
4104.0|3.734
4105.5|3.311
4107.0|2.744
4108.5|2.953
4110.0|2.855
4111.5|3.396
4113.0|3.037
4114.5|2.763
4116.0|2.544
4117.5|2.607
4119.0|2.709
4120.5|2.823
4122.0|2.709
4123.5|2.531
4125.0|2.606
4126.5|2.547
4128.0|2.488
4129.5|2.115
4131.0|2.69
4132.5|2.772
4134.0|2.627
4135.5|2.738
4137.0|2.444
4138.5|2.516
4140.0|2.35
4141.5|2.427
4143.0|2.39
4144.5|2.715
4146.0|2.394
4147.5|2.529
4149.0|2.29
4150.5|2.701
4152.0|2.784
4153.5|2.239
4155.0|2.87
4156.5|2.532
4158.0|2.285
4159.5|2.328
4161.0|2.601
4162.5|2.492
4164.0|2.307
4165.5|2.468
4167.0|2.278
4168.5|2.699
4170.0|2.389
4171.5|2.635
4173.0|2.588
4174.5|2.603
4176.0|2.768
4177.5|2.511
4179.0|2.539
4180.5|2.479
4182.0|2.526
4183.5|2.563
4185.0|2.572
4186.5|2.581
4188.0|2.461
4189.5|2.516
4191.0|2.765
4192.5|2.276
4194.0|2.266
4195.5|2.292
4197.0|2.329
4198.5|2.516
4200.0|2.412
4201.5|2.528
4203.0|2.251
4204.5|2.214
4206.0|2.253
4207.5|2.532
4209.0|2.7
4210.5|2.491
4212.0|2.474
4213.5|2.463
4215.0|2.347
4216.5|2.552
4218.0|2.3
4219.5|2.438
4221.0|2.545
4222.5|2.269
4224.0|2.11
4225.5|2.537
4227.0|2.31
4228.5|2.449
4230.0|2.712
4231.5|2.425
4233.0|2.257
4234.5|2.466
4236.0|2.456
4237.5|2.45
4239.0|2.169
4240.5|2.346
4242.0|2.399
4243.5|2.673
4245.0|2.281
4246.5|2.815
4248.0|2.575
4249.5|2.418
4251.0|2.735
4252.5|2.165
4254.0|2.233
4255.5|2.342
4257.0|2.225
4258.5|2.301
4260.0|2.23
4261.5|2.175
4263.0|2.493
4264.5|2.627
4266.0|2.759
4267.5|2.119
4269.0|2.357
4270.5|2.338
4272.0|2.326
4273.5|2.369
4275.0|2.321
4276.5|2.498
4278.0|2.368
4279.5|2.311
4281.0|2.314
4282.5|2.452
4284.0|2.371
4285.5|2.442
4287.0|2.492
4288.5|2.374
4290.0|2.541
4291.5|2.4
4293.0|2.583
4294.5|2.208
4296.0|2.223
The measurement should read 0.10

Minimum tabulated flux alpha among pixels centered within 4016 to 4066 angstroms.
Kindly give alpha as 2.118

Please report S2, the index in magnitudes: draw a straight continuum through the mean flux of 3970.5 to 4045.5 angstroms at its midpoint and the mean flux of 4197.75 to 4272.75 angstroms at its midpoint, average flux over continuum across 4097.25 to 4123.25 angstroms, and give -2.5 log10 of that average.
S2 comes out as -0.184 mag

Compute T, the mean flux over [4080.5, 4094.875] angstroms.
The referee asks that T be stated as 2.77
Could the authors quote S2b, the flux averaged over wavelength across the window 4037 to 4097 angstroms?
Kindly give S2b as 2.65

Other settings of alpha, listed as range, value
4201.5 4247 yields 2.11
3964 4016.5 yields 2.147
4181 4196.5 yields 2.266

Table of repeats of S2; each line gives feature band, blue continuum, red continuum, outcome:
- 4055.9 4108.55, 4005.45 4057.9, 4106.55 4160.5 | -0.098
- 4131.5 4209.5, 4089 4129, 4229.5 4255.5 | 0.089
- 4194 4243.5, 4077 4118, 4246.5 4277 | 0.057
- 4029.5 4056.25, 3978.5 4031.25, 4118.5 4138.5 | 0.059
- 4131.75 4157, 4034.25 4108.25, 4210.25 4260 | 0.021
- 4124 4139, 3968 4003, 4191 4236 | 0.011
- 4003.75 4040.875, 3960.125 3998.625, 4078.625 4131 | 0.131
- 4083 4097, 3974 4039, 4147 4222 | -0.098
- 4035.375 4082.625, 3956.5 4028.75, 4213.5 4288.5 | 0.050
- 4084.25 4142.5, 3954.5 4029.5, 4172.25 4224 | -0.088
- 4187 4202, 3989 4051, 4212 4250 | 0.013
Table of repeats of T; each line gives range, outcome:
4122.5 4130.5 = 2.47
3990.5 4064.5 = 2.6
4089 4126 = 2.98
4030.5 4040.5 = 2.49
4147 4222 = 2.48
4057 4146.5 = 2.76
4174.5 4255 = 2.45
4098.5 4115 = 3.22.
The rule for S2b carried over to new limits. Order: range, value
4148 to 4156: 2.57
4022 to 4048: 2.52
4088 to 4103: 3.11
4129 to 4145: 2.53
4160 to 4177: 2.53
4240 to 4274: 2.41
